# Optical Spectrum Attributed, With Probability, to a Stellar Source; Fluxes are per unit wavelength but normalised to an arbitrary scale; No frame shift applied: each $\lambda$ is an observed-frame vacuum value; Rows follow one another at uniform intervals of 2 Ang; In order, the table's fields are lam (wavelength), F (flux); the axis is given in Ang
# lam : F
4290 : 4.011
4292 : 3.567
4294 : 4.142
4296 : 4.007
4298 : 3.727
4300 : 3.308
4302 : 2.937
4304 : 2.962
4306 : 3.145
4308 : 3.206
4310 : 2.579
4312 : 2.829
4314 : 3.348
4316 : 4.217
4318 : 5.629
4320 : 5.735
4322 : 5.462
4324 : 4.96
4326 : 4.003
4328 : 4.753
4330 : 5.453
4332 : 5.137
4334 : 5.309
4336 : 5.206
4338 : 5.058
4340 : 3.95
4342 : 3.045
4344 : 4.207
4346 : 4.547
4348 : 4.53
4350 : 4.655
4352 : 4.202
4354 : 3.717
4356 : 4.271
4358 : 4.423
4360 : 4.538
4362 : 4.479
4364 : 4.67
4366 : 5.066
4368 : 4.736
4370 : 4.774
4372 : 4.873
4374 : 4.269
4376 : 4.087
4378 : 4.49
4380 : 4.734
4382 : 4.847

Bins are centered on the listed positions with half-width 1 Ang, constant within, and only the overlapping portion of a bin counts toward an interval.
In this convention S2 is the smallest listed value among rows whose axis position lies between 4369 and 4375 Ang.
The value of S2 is 4.269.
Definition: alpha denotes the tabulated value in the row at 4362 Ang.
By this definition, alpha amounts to 4.479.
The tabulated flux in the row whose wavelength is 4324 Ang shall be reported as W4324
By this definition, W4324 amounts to 4.96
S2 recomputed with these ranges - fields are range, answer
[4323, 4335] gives 4.003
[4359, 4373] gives 4.479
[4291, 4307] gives 2.937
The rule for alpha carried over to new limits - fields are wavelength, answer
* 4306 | 3.145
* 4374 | 4.269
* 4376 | 4.087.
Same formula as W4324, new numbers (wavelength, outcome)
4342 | 3.045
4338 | 5.058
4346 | 4.547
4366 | 5.066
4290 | 4.011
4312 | 2.829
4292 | 3.567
